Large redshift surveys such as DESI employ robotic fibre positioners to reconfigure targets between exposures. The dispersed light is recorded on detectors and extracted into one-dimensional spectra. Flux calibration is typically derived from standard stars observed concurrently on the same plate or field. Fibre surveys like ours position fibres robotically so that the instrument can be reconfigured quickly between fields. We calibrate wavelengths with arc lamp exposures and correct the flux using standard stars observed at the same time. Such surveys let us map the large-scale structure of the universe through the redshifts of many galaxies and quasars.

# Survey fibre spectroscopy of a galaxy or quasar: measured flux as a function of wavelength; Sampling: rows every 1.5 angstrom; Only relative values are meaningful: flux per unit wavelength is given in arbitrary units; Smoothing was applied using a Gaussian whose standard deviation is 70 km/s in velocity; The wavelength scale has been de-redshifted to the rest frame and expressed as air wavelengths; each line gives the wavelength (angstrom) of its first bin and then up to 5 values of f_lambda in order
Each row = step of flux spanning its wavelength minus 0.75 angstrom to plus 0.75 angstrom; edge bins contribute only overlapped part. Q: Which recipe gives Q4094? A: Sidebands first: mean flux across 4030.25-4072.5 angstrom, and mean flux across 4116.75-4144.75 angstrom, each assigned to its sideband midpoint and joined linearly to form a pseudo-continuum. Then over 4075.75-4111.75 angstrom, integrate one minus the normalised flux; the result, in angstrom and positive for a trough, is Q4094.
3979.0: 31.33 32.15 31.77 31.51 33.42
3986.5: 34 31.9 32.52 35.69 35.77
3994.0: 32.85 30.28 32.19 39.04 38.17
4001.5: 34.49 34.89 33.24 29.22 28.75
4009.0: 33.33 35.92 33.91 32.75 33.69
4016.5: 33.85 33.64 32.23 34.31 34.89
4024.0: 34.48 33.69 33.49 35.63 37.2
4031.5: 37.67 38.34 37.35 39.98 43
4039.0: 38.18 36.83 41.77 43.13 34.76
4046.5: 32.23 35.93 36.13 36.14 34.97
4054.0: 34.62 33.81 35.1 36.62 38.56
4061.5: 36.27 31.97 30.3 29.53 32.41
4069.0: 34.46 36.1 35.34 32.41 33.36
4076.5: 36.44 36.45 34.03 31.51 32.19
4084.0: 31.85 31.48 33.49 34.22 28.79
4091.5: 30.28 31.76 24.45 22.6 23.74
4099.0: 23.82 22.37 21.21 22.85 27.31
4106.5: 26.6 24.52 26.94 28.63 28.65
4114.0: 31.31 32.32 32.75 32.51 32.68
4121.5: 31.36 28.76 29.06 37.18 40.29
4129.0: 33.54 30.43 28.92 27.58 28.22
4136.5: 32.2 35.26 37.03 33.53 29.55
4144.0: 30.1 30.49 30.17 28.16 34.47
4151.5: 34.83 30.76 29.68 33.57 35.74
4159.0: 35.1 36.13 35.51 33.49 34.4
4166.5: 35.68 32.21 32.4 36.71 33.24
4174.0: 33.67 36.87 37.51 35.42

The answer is 5.7 angstrom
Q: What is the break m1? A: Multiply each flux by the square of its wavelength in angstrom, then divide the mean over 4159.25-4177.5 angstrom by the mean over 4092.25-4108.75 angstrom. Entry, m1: 1.5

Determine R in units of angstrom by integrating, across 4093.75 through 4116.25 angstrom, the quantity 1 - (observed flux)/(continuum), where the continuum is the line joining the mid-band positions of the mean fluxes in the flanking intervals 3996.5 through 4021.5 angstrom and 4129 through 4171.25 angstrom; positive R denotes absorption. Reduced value 4.86 angstrom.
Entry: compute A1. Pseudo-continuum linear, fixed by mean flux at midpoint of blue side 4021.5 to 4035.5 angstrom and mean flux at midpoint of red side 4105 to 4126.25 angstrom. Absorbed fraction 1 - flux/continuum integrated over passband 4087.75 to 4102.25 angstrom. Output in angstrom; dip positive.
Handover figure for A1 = 2.27 angstrom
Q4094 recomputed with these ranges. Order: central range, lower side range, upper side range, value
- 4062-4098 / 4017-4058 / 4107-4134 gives 2.0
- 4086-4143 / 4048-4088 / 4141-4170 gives 6.4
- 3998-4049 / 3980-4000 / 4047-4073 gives -2.3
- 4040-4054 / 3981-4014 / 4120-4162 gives -1.6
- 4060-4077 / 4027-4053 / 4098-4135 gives 0.3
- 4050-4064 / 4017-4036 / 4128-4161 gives -0.3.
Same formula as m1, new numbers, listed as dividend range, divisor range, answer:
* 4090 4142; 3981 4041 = 0.90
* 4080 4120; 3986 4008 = 0.89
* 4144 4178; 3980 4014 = 1.09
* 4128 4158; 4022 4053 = 0.90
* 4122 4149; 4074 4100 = 1.06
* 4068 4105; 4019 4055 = 0.85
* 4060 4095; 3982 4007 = 1.02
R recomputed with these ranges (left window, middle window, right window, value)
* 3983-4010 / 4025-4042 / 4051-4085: -2.0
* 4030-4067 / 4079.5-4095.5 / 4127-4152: 1.6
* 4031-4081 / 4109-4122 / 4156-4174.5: 1.6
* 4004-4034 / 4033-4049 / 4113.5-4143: -2.2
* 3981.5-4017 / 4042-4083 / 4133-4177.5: -1.8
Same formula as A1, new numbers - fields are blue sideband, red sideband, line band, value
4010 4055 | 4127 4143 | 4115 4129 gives -0.1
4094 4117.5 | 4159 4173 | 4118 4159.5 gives -2.0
